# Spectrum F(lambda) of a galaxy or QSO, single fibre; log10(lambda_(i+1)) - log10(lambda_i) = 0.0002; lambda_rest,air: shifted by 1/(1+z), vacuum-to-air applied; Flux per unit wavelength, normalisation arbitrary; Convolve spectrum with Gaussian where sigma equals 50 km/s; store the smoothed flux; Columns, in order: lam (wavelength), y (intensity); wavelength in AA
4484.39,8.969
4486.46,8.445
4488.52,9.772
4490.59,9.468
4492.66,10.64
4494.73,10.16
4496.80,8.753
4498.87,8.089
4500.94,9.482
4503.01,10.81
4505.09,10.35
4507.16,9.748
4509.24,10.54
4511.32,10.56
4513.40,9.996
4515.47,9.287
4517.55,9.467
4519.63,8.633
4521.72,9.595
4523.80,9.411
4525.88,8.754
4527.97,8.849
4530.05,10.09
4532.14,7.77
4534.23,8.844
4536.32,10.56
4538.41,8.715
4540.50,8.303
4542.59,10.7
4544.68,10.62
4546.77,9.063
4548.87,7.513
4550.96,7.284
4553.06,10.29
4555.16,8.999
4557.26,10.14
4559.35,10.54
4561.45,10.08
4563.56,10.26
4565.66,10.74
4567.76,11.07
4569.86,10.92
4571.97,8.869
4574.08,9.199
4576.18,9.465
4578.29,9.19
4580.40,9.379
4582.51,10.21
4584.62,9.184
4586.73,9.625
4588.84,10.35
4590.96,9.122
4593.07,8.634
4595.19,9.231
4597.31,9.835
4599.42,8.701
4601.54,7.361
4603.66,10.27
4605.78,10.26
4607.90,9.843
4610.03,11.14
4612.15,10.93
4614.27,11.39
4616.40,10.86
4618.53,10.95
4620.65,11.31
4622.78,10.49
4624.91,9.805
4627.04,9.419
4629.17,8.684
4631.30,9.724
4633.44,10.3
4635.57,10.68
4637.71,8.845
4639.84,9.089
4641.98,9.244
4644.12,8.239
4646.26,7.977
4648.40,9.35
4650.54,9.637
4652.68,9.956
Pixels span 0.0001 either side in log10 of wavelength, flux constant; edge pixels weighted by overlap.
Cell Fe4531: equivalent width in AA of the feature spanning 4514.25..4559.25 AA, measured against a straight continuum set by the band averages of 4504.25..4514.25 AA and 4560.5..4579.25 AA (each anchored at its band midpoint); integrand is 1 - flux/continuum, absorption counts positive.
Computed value 4.01 AA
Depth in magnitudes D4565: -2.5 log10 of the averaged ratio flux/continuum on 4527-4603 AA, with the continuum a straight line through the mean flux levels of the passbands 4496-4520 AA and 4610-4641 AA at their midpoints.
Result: 0.056 mag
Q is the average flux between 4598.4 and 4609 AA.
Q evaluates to 9.29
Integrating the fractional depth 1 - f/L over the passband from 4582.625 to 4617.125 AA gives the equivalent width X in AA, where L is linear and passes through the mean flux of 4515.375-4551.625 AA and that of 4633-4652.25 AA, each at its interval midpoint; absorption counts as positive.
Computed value -2.3 AA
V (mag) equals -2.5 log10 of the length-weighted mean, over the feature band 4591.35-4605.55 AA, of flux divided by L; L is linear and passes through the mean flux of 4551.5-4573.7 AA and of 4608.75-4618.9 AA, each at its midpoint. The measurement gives 0.18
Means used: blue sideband 10.1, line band 9.09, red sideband 11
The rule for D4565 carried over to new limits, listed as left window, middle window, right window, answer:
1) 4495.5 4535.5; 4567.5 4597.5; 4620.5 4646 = -0.01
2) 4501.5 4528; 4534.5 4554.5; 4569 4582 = 0.05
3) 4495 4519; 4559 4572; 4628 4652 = -0.10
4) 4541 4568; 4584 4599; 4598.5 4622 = 0.08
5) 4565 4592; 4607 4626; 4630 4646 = -0.13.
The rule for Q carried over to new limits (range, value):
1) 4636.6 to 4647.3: 8.68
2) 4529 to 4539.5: 9.19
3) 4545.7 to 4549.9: 8.3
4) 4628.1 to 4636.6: 9.84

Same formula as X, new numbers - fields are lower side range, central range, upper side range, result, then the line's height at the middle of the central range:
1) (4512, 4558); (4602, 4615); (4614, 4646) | -1.0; 9.71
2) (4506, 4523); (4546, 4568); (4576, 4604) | -0.3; 9.48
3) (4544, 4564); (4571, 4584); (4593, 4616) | 0.3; 9.63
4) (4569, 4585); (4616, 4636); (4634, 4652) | -2.0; 9.28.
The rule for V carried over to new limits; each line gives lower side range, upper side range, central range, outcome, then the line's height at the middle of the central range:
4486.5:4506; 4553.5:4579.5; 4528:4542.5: 0.08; 9.83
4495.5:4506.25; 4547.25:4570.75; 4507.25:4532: 0.01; 9.61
